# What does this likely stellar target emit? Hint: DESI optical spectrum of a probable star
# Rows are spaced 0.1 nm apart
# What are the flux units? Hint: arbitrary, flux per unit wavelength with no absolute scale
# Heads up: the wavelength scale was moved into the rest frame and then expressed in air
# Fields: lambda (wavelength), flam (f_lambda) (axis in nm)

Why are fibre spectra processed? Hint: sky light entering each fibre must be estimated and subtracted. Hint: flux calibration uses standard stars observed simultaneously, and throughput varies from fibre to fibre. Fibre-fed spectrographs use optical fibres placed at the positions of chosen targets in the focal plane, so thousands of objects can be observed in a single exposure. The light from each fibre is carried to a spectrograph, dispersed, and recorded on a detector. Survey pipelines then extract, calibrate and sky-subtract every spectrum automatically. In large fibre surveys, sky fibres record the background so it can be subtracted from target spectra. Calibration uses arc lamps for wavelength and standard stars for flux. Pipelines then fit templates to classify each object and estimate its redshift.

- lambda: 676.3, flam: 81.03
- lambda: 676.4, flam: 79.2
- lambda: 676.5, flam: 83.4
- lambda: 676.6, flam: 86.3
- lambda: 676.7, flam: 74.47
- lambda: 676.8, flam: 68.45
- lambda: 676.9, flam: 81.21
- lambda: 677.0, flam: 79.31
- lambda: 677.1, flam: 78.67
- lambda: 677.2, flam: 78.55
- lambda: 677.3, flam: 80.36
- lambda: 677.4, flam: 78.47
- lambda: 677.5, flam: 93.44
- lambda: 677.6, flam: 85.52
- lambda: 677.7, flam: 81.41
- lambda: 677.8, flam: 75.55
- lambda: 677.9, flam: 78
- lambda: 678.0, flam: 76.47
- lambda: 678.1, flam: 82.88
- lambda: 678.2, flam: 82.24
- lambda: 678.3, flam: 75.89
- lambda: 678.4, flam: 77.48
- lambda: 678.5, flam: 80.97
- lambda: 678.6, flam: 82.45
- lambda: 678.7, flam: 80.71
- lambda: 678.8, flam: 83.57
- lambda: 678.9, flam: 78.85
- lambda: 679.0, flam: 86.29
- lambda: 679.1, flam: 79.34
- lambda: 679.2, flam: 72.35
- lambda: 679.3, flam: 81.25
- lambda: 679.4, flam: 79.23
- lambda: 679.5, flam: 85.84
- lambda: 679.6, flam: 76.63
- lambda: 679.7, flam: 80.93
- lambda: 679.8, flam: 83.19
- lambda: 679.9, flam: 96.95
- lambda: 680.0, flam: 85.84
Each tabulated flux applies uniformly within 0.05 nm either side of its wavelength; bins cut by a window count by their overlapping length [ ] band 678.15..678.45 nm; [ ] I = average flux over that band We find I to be 78.5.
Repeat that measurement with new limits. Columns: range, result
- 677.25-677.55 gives 84.1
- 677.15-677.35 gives 79.5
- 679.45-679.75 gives 81.1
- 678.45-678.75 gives 81.4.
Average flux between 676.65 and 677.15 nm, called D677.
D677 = 76.4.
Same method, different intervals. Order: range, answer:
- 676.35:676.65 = 83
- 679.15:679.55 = 79.7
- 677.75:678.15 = 78.2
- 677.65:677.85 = 78.5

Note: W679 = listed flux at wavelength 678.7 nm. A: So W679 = 80.71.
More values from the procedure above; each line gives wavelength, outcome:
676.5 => 83.4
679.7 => 80.93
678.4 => 77.48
